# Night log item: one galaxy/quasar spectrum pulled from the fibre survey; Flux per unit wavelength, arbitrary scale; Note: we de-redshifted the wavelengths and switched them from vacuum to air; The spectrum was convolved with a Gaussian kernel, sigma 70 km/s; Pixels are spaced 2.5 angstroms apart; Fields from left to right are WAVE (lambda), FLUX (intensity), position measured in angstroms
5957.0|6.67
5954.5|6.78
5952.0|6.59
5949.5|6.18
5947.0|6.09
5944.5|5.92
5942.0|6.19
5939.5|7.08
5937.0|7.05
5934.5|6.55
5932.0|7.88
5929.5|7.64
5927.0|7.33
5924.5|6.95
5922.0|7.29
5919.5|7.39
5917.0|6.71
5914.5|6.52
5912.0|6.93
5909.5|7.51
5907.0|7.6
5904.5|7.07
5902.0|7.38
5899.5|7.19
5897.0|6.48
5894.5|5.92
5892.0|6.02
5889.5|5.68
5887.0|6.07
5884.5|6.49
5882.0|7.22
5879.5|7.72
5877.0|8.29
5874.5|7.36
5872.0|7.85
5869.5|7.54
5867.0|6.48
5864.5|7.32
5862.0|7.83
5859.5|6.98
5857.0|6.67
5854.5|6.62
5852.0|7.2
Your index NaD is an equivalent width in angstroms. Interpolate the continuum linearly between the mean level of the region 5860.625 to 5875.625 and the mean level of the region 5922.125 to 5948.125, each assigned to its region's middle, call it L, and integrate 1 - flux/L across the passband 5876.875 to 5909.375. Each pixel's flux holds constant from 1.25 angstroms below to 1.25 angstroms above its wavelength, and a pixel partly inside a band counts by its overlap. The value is 1.7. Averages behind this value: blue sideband 7.39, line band 6.83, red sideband 6.89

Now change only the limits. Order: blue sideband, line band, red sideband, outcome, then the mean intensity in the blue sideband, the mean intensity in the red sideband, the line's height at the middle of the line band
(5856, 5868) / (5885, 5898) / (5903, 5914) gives 2.0 angstroms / 7.08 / 7.23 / 7.17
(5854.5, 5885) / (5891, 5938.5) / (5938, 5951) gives -2.3 angstroms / 7.3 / 6.31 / 6.71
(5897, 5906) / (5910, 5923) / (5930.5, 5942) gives 0.2 angstroms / 7.12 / 7.05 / 7.09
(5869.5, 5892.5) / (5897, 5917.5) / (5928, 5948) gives -0.5 angstroms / 7.03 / 6.82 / 6.93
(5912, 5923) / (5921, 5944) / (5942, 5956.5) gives -1.4 angstroms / 6.96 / 6.32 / 6.66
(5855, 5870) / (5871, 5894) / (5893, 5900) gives -0.7 angstroms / 7.09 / 6.44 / 6.71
